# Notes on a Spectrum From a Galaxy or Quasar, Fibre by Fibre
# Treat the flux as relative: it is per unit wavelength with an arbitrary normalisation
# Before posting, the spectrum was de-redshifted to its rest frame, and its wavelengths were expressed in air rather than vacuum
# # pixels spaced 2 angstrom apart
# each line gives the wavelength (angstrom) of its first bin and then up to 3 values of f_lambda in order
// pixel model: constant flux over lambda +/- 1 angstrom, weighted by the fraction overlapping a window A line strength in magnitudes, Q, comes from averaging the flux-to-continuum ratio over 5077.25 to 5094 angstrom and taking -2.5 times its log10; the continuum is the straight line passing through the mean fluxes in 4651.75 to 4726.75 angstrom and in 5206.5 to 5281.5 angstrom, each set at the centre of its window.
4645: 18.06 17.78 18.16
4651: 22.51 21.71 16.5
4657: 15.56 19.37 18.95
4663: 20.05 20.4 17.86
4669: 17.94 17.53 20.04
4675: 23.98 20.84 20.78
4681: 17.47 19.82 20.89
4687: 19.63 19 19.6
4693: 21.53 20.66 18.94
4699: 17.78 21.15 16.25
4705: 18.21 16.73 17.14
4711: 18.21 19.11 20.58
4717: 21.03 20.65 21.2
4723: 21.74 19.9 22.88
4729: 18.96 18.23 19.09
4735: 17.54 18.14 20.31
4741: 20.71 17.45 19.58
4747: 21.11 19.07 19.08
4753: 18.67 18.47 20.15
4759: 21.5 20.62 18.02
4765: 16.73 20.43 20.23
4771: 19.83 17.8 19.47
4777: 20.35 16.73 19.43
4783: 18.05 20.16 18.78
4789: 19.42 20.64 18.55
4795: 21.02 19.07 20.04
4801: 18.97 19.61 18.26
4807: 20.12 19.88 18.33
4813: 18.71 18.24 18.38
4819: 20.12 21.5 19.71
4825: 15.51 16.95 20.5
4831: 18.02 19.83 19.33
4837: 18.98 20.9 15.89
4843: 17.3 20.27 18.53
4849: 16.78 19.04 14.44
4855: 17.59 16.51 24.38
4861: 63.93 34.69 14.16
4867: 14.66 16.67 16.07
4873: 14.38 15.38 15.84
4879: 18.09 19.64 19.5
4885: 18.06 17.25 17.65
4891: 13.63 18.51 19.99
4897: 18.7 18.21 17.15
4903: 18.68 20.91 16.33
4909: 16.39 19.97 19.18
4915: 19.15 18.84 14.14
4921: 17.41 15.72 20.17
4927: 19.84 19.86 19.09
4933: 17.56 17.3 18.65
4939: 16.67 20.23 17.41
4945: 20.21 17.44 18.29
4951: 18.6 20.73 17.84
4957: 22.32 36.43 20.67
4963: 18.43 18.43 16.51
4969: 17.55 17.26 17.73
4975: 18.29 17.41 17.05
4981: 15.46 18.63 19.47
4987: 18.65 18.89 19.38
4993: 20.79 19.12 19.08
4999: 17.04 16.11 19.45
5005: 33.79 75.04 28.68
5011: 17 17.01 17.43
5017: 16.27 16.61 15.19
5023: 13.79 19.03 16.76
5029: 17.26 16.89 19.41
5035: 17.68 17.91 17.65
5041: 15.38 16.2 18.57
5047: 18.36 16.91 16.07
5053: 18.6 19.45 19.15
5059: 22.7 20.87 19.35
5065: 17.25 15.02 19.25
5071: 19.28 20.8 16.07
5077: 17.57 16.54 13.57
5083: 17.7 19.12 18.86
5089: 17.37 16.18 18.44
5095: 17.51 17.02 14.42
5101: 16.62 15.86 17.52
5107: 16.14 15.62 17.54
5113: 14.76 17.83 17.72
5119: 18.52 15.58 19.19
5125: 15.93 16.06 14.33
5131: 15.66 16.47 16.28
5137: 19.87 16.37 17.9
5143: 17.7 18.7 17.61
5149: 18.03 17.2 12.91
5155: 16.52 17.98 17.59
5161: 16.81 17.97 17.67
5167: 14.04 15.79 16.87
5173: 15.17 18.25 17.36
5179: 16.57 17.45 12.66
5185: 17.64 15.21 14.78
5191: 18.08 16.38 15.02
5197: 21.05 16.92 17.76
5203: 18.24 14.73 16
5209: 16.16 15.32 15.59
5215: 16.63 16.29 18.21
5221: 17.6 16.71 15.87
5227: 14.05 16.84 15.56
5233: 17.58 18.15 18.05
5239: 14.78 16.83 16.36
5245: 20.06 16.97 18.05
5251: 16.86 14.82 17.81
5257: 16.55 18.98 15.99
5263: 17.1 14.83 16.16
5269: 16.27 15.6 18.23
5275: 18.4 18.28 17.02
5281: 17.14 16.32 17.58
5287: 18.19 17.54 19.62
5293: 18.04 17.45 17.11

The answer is 0.02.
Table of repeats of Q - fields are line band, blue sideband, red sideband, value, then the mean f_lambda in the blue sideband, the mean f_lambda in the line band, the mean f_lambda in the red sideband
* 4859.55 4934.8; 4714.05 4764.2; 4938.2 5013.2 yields 0.07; 19.8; 19.3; 21.1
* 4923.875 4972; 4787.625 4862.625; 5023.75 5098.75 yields -0.03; 20.3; 19.5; 17.8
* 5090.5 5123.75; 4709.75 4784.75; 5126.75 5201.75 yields 0.02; 19.5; 16.8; 16.8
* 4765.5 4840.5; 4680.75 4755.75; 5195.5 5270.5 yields -0.01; 19.4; 19.2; 16.8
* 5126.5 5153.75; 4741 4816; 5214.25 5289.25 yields 0.04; 19.3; 16.8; 16.9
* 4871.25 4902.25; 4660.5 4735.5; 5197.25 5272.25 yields 0.07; 19.6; 17.4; 16.7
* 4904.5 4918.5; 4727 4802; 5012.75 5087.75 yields 0.00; 19.3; 18.4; 17.7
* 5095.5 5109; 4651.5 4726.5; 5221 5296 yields 0.09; 19.5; 16.3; 17.1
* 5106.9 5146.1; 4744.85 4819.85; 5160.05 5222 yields 0.01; 19.3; 16.9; 16.6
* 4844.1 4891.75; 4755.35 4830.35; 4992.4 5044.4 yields -0.01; 19.2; 19.9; 20.6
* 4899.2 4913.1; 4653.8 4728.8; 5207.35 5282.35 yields 0.01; 19.5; 18.3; 16.8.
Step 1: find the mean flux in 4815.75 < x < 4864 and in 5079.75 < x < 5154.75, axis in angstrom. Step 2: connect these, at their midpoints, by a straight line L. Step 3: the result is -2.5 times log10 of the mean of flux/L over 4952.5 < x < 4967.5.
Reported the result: -0.12 mag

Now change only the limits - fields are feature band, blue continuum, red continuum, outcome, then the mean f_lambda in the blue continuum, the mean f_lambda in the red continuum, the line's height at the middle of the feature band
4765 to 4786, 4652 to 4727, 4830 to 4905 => 0.019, 19.5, 19.4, 19.5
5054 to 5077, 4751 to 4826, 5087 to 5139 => -0.110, 19.2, 16.8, 17.1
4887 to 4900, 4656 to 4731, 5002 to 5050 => 0.144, 19.5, 20.8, 20.3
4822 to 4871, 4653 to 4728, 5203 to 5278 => -0.101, 19.5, 16.7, 18.7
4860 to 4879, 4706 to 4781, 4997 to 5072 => -0.154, 19.4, 19.9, 19.6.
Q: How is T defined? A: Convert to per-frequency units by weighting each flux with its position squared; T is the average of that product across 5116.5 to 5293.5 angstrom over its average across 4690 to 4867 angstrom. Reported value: 1.01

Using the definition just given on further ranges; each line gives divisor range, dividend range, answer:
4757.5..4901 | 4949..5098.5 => 1.08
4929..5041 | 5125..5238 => 0.91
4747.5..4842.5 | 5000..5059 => 1.17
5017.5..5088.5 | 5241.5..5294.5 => 1.06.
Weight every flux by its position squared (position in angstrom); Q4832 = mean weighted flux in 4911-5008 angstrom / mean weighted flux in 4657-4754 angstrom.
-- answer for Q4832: 1.2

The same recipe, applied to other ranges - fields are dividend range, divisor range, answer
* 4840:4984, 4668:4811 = 1.05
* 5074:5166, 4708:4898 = 0.99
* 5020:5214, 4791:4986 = 0.98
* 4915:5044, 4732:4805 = 1.11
